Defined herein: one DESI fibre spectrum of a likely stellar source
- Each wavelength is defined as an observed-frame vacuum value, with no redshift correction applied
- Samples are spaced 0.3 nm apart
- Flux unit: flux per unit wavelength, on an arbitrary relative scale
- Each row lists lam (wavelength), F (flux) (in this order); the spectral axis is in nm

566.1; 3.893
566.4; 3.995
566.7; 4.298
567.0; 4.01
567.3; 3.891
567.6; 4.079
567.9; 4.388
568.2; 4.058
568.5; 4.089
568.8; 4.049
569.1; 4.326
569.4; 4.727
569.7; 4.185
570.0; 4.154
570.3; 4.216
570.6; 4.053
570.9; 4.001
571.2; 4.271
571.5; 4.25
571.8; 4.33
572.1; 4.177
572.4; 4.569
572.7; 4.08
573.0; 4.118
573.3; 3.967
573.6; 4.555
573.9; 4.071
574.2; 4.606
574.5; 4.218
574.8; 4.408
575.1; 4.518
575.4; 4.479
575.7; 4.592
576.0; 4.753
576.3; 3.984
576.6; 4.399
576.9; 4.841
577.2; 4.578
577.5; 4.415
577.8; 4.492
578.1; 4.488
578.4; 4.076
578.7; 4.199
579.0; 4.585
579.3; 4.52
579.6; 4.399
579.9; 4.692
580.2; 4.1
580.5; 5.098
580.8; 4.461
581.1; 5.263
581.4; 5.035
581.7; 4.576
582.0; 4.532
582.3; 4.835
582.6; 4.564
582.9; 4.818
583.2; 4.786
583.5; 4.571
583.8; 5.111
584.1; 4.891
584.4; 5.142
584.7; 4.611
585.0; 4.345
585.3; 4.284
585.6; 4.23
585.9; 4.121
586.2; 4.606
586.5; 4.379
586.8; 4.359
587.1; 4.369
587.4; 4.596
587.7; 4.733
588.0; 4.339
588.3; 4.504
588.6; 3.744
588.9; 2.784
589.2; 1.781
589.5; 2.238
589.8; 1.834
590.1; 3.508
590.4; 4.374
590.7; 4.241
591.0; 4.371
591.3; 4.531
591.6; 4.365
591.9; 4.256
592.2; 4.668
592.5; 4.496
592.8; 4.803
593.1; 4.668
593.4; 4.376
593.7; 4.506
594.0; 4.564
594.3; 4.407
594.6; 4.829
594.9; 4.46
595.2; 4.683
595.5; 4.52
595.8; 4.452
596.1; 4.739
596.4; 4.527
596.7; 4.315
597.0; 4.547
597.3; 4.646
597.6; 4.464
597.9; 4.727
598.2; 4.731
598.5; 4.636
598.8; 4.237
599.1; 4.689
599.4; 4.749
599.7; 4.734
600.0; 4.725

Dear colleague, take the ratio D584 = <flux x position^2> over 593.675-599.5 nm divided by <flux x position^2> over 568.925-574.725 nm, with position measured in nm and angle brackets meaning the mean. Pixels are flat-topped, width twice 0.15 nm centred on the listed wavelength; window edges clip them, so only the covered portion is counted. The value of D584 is 1.17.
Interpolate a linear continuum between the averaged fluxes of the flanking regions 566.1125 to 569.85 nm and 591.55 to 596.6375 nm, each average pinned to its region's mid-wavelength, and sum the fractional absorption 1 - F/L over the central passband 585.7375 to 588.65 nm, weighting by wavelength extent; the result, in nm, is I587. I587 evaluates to 0.03 nm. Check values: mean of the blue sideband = 4.16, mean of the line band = 4.4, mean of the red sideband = 4.55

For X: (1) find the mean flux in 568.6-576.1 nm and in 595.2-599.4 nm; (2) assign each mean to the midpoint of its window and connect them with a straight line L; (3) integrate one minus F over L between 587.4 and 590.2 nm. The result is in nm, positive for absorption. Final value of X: 0.71 nm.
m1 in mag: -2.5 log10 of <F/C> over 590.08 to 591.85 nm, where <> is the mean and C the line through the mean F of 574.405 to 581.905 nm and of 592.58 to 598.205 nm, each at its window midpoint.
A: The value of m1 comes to 0.07 mag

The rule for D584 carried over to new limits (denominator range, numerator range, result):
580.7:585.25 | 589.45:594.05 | 0.90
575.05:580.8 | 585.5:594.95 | 0.96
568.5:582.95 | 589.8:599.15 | 1.07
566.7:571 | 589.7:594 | 1.11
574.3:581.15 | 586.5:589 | 0.97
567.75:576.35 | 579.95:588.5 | 1.12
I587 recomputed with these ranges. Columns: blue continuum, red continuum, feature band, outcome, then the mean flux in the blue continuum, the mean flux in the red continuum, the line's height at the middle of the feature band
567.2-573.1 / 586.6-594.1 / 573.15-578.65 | -0.33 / 4.2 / 4.04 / 4.16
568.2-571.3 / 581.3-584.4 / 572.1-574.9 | 0.06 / 4.2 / 4.79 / 4.37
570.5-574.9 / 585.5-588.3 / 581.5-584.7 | -0.29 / 4.25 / 4.42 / 4.38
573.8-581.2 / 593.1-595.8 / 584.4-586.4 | 0.04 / 4.49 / 4.55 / 4.51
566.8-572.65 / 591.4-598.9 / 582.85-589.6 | 0.28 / 4.2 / 4.55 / 4.43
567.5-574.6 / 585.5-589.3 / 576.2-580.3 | -0.26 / 4.23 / 4.07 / 4.16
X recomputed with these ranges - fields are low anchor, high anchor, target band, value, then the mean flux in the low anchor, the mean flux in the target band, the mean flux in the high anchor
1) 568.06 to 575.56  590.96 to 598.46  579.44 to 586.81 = -0.39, 4.26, 4.64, 4.55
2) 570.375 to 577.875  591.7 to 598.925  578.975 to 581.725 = -0.17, 4.35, 4.68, 4.55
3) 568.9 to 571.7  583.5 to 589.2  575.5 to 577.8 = -0.12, 4.24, 4.51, 4.33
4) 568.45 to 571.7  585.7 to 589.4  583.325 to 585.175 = -0.33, 4.22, 4.77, 4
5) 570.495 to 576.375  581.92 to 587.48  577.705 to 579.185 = 0.02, 4.31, 4.37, 4.59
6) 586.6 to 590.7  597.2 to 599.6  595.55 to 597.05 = -0.04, 3.66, 4.51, 4.61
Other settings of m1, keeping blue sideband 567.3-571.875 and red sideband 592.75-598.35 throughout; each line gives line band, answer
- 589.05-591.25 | 0.352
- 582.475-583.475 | -0.075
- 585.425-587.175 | 0.024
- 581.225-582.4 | -0.090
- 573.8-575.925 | -0.039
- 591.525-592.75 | 0.011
